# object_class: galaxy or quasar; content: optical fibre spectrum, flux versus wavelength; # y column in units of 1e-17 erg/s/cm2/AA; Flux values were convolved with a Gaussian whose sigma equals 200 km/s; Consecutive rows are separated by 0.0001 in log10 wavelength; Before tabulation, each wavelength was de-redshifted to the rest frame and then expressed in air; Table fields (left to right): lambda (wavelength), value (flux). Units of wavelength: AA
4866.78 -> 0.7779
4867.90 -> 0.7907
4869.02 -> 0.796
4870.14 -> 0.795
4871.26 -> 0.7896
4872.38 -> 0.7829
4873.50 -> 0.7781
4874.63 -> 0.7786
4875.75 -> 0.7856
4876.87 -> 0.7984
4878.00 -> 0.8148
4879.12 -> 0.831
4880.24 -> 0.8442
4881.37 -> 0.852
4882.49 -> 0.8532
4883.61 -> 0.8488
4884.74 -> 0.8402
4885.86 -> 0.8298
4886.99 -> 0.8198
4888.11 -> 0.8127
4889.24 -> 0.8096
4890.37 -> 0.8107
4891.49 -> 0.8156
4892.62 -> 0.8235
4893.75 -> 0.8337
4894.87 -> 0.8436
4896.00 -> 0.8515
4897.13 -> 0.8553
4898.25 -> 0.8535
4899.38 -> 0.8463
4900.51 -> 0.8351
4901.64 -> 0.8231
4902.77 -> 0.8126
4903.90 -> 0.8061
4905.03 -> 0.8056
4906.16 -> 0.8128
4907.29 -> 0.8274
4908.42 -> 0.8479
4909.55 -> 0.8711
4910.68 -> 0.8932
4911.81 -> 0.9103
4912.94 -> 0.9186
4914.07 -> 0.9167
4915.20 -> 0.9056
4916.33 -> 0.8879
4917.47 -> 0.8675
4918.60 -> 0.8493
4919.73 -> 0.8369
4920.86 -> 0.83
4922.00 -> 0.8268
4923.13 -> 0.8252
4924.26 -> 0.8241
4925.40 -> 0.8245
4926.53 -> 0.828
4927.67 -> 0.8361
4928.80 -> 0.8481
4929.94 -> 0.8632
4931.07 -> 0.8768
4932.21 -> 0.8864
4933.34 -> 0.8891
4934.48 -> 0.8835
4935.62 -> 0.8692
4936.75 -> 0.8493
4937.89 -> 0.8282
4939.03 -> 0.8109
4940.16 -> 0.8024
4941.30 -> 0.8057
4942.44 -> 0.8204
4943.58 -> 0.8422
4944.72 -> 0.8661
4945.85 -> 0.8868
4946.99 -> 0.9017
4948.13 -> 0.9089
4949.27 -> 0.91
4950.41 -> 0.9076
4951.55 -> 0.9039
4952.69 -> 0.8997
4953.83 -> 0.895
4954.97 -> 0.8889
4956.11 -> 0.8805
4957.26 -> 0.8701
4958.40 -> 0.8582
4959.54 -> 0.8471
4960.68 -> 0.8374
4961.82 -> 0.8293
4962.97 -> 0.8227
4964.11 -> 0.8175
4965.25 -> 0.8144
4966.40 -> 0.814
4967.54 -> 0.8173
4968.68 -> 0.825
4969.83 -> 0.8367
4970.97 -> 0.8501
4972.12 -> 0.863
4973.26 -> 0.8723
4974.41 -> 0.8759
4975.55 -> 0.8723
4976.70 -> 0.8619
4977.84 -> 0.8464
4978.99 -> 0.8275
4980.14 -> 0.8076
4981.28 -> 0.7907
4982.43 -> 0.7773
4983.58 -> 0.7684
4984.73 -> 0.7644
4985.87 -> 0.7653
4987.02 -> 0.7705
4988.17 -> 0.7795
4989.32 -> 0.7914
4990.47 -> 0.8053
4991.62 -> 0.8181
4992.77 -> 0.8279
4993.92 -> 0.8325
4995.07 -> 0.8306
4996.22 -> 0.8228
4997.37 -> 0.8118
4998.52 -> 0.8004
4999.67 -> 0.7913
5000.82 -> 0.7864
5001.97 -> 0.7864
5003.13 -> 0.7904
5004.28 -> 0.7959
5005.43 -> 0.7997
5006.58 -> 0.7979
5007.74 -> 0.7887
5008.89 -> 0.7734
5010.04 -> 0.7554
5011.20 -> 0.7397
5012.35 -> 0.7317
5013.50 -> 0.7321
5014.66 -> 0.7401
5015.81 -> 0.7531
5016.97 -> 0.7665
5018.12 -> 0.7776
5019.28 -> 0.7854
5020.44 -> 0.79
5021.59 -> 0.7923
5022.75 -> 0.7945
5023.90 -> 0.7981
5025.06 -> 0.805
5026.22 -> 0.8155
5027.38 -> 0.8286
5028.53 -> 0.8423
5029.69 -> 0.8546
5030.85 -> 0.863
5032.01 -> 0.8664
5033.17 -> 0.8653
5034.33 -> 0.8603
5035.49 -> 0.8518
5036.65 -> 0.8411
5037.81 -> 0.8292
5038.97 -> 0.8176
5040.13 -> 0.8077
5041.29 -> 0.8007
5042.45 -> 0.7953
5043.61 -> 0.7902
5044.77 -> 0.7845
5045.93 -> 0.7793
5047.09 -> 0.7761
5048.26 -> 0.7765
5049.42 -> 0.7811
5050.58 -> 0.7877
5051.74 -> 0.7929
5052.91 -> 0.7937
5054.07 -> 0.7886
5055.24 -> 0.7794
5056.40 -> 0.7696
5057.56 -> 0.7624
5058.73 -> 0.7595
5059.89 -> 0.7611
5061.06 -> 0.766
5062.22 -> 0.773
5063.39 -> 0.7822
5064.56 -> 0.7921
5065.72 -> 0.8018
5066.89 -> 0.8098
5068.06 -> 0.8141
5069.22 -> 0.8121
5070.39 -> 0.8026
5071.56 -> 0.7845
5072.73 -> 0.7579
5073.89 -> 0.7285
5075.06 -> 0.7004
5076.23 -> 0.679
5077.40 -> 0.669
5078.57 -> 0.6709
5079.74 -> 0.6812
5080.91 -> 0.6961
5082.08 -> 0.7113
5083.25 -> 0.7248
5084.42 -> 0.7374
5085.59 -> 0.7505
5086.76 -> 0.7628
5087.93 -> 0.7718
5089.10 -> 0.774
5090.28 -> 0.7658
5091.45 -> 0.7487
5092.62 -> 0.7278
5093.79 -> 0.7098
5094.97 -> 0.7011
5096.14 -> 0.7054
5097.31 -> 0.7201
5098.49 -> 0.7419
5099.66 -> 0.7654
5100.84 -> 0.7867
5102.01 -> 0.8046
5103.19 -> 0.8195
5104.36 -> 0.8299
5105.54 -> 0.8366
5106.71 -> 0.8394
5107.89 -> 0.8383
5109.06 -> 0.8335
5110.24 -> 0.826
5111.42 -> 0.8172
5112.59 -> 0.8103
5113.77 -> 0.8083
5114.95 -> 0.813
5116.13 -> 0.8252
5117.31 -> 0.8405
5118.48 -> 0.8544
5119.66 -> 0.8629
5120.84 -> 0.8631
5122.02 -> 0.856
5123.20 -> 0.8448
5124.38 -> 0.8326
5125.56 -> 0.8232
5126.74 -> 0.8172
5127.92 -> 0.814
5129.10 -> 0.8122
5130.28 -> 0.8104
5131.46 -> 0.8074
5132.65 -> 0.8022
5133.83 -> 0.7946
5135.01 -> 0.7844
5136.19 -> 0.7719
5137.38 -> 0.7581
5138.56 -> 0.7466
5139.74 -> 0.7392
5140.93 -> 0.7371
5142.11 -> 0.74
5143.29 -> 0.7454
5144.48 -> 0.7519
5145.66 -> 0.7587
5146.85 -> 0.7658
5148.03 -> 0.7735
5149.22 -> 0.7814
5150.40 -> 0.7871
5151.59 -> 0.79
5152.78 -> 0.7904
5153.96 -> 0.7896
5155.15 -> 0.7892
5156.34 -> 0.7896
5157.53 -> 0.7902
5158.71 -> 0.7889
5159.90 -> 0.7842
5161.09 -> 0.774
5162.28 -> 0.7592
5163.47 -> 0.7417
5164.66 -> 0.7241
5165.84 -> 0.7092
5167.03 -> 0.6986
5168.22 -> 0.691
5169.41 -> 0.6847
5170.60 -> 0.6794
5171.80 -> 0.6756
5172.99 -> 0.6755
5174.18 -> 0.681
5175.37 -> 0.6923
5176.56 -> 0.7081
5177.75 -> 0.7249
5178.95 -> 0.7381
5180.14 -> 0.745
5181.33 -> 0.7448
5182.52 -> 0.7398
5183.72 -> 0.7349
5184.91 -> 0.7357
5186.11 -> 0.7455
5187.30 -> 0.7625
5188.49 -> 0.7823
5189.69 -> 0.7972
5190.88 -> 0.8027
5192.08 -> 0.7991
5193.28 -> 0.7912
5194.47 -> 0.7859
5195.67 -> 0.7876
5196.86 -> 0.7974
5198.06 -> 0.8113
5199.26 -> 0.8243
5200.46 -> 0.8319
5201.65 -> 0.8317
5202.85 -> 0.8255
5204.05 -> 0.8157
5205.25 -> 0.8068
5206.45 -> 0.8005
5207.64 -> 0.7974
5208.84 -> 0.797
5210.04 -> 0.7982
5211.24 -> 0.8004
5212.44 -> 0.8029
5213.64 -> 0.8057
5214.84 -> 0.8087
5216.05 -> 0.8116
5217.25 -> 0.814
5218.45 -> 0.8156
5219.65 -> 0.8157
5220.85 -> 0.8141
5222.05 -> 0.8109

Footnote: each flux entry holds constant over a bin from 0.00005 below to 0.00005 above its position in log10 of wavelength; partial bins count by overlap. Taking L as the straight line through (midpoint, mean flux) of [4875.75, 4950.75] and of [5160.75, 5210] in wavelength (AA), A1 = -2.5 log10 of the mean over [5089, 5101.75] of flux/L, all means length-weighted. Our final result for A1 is 0.066 mag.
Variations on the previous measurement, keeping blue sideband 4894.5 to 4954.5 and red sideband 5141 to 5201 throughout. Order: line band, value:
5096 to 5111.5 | -0.022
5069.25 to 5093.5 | 0.084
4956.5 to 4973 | 0.005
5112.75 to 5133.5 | -0.071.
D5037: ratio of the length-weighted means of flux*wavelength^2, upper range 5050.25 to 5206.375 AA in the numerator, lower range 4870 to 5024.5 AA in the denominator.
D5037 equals 1.00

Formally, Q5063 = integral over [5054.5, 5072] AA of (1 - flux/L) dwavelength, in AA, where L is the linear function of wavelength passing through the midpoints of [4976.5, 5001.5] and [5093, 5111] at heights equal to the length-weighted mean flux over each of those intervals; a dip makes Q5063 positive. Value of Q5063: 0.1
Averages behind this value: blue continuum 0.803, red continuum 0.783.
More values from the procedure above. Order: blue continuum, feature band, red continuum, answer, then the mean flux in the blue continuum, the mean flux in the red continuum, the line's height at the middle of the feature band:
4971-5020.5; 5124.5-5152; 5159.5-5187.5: -1.59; 0.797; 0.722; 0.737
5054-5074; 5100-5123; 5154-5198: -1.87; 0.781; 0.747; 0.767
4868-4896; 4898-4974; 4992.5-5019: -4.93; 0.817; 0.784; 0.802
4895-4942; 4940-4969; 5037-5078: -0.93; 0.85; 0.778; 0.831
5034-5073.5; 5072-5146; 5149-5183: -0.90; 0.793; 0.74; 0.767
